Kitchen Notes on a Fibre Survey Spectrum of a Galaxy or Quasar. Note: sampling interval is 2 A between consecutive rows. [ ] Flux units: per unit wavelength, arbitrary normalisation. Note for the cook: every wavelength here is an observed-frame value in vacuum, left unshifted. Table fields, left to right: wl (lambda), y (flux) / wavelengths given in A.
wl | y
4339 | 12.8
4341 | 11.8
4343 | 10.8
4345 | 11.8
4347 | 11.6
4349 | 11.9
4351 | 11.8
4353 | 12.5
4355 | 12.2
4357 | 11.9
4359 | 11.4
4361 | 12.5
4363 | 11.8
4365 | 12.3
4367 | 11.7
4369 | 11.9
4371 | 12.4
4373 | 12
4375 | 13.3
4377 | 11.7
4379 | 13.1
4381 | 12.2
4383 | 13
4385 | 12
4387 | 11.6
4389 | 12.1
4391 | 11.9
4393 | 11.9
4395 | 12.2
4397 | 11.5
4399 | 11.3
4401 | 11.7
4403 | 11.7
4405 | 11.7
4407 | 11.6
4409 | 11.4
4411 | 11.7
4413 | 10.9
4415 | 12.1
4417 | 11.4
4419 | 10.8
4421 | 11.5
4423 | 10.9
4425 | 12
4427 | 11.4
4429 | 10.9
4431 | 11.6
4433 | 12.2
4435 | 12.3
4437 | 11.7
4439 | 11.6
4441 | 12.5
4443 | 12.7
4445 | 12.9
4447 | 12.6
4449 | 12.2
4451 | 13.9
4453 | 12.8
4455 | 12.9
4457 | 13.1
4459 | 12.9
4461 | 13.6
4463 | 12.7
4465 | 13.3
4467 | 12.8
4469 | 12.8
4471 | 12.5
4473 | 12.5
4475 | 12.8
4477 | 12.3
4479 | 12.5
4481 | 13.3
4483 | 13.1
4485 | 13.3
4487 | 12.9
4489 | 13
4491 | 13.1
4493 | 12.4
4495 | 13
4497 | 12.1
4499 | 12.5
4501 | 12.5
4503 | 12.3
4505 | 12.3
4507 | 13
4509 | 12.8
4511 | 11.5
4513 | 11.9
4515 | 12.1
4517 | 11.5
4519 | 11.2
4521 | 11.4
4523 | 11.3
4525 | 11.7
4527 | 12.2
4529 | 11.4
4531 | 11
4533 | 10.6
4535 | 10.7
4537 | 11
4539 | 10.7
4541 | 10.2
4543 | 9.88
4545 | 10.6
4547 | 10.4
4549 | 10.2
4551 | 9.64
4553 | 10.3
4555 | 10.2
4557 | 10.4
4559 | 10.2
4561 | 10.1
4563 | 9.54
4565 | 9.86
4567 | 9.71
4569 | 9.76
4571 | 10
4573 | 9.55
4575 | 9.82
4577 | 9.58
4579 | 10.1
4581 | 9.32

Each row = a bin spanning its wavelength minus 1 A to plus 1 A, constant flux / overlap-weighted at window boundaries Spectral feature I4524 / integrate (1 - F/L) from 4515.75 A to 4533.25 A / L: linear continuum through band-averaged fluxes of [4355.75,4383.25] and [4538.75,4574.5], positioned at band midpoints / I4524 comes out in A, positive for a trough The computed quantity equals -1.7 A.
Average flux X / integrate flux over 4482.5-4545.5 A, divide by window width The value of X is 11.8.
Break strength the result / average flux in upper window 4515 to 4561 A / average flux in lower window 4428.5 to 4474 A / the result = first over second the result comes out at 0.9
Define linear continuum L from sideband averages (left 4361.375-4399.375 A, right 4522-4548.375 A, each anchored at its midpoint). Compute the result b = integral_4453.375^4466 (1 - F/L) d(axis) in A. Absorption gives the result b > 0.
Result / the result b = -1.7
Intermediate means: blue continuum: 12.1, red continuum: 10.9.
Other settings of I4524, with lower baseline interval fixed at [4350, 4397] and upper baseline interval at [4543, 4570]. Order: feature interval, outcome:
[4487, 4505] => -3.1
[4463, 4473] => -1.6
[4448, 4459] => -1.7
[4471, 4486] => -2.6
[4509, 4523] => -1.5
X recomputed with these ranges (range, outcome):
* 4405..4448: 11.7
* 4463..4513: 12.7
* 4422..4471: 12.4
